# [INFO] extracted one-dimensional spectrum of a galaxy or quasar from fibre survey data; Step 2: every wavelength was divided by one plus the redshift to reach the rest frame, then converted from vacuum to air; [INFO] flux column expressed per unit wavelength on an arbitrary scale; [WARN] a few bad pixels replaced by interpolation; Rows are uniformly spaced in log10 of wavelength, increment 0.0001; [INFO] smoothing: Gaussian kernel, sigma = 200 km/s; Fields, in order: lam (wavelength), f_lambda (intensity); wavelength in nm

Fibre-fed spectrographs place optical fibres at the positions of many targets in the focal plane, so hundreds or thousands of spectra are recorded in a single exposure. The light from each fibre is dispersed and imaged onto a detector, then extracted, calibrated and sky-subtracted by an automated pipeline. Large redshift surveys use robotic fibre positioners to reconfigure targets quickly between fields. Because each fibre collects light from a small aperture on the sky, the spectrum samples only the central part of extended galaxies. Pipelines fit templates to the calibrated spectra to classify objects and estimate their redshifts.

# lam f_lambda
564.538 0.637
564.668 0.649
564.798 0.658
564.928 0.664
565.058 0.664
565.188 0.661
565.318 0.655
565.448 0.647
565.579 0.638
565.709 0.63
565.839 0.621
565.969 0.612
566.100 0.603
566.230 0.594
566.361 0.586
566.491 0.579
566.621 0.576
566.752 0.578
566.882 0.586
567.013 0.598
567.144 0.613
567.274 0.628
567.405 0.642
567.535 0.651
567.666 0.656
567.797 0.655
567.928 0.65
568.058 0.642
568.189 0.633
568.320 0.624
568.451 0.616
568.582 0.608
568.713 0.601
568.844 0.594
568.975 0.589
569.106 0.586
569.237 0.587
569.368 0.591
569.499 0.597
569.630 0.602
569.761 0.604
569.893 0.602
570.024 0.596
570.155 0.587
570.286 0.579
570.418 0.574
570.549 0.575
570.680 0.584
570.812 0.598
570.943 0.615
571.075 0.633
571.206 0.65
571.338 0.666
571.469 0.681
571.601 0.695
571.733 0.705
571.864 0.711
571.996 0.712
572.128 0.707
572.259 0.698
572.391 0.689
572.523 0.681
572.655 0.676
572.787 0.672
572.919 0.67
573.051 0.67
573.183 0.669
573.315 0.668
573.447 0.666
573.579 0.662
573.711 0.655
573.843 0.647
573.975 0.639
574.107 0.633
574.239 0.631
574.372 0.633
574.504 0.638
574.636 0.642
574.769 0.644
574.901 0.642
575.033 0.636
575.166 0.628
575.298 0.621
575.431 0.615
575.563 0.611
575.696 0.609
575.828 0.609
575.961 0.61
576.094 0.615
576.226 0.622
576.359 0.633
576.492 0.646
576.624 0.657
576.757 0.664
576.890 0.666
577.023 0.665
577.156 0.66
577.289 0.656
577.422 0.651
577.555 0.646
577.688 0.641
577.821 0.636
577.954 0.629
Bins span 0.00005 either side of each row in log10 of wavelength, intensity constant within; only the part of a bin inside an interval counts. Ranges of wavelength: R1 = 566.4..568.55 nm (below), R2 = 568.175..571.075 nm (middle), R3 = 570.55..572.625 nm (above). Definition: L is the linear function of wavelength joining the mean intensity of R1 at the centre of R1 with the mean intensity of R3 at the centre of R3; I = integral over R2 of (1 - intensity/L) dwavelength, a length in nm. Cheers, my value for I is 0.21 nm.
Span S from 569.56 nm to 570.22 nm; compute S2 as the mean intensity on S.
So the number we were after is 0.598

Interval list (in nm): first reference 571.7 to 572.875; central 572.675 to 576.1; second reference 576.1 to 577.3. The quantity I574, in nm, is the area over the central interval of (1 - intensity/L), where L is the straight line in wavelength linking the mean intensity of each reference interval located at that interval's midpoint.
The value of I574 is 0.17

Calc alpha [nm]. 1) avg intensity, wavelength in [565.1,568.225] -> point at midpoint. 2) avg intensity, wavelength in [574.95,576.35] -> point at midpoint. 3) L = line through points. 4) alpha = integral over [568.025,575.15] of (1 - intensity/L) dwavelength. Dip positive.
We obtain -0.19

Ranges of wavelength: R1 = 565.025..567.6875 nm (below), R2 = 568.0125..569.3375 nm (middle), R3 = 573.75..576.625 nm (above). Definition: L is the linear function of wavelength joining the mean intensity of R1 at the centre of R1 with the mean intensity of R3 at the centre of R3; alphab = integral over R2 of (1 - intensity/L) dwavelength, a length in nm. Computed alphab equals 0.03 nm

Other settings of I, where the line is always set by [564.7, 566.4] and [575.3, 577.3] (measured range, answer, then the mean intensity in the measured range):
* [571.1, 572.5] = -0.12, 0.69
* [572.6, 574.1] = -0.06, 0.662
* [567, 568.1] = -0.01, 0.639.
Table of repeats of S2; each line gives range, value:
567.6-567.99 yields 0.652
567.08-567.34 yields 0.621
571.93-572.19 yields 0.708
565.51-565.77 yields 0.633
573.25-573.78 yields 0.663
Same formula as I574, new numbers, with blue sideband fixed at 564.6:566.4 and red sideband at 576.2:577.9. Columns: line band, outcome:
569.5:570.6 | 0.09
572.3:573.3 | -0.05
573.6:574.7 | 0.01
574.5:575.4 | 0.02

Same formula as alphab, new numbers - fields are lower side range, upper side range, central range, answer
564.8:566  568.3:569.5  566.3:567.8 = 0.03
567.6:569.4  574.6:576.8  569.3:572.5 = -0.08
